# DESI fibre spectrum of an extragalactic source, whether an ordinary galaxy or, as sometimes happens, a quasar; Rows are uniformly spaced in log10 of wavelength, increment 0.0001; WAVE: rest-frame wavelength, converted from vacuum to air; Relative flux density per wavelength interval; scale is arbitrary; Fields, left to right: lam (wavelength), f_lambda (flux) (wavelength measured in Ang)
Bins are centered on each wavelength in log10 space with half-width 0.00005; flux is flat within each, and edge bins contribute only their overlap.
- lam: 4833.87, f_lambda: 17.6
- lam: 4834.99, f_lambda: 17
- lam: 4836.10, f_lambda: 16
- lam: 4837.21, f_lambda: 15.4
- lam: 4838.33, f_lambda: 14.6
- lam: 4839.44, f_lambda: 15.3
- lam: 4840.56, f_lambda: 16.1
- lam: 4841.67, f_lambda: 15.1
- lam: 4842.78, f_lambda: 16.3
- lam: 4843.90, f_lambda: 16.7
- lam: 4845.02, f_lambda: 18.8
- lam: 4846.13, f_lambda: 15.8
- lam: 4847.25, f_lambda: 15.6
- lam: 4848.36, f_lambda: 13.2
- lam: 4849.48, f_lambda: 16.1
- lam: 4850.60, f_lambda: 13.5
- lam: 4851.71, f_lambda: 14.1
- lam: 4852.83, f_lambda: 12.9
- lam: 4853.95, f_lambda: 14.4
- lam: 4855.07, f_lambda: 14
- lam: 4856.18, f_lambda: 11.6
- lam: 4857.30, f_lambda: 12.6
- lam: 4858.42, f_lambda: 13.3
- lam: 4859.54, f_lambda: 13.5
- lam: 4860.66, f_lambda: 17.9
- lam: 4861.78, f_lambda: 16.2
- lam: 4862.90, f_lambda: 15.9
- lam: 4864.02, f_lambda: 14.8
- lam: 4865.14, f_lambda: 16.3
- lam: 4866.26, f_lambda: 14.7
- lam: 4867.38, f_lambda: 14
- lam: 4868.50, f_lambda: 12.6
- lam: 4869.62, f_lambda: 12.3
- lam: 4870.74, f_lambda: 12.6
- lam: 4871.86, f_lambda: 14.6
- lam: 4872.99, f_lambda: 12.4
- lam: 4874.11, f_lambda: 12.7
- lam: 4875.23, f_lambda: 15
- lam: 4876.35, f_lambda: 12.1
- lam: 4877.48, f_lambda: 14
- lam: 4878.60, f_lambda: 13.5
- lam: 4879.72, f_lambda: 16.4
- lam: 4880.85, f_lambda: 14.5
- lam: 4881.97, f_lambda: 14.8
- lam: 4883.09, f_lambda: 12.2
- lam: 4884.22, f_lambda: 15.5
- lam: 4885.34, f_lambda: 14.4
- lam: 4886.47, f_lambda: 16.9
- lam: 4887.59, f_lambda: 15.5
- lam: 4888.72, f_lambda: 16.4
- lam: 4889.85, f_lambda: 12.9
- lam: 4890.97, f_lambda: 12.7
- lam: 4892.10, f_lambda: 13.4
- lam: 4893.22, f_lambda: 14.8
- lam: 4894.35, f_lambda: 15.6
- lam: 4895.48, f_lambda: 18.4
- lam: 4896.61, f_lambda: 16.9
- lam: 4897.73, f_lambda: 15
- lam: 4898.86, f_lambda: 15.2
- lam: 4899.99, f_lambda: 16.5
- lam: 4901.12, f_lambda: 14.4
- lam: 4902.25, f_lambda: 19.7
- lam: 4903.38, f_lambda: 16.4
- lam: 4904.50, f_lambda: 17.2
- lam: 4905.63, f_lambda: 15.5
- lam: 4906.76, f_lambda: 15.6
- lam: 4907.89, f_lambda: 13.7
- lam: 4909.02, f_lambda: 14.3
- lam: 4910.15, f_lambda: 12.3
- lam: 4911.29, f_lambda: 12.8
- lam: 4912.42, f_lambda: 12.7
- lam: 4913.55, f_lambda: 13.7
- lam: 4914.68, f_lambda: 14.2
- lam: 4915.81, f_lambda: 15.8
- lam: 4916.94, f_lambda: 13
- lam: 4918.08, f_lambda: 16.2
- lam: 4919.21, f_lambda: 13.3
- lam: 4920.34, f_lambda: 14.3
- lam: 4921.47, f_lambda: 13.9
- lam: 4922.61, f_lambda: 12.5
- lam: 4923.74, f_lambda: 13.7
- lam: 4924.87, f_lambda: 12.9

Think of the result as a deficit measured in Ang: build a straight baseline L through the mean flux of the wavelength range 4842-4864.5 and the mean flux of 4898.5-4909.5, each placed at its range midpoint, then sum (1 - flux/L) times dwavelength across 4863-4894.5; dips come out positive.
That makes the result 2.4 Ang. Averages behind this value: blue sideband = 14.9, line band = 14.2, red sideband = 15.9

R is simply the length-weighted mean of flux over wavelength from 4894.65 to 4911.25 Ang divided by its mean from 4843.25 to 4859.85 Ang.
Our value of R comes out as 1.1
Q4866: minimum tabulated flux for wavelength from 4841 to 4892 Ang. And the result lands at 11.6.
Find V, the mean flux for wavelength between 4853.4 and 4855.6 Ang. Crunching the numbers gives 14.2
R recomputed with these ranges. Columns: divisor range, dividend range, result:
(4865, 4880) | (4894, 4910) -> 1.16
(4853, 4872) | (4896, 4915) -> 1.07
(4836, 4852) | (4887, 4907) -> 1.01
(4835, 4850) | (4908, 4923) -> 0.87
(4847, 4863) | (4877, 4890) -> 1.04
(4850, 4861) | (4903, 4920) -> 1.05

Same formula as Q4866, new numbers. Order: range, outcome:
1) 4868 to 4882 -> 12.1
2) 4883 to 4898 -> 12.2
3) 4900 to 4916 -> 12.3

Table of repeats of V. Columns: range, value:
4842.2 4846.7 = 16.9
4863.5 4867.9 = 15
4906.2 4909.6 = 14.5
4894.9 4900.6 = 16.4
